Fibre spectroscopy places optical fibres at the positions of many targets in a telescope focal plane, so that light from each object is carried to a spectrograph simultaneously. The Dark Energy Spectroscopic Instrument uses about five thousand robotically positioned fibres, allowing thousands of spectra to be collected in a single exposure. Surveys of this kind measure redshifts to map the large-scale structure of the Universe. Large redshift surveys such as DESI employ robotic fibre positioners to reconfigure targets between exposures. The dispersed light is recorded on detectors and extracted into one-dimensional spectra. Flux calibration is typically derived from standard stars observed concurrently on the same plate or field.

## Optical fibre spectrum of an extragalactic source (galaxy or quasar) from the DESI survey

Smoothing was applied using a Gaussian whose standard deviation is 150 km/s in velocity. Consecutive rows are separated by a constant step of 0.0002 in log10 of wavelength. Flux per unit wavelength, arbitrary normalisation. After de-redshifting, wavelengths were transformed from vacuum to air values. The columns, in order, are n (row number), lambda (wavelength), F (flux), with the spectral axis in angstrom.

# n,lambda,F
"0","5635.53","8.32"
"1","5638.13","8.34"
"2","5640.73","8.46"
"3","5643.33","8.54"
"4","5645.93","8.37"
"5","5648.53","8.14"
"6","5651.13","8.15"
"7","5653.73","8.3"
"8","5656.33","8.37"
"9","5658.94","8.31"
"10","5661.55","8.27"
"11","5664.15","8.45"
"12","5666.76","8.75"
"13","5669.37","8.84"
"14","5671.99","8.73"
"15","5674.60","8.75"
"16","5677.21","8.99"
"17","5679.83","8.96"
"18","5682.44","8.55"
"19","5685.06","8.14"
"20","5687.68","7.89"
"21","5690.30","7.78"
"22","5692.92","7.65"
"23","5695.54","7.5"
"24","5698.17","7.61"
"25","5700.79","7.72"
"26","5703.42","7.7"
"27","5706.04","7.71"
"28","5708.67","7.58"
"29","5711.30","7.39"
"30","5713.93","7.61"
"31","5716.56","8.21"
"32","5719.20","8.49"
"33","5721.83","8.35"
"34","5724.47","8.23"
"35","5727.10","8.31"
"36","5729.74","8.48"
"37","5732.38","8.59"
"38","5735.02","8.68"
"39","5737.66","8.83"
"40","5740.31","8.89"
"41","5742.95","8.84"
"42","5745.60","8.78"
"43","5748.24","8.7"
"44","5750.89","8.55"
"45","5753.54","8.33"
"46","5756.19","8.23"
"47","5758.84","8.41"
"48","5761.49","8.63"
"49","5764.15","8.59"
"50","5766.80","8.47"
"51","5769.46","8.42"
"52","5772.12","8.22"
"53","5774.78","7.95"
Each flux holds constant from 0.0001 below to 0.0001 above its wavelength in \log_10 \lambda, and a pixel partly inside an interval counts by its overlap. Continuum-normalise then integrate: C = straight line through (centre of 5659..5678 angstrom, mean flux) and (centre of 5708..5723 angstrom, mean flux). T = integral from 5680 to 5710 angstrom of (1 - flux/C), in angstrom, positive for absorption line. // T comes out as 1.5 angstrom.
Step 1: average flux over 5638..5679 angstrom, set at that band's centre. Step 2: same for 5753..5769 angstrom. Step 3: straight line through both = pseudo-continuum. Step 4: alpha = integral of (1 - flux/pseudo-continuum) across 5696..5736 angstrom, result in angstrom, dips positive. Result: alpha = 2.1 angstrom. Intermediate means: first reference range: 8.49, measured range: 8.03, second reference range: 8.45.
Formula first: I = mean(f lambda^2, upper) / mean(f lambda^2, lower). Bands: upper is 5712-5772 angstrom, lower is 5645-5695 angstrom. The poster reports 1.04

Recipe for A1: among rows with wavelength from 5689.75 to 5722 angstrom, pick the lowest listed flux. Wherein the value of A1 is 7.39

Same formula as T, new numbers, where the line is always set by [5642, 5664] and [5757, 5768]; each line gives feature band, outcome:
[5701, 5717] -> 1.4 angstrom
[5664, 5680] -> -0.8 angstrom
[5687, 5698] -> 0.9 angstrom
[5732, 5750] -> -0.6 angstrom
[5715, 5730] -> 0.2 angstrom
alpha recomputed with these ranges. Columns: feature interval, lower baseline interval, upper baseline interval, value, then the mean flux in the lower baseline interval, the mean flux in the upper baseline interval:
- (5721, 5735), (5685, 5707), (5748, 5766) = -0.52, 7.72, 8.48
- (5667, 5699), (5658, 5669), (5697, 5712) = -0.87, 8.49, 7.63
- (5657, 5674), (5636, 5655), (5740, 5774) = -0.40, 8.33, 8.52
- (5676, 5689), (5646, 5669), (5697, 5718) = -0.76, 8.37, 7.7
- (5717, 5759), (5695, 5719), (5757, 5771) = -2.11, 7.71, 8.49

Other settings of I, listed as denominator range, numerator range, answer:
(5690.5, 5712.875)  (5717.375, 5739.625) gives 1.13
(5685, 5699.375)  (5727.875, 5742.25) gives 1.14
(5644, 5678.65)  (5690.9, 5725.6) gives 0.94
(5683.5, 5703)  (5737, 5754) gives 1.14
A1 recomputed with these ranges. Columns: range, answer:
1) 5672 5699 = 7.5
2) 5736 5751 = 8.55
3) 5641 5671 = 8.14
